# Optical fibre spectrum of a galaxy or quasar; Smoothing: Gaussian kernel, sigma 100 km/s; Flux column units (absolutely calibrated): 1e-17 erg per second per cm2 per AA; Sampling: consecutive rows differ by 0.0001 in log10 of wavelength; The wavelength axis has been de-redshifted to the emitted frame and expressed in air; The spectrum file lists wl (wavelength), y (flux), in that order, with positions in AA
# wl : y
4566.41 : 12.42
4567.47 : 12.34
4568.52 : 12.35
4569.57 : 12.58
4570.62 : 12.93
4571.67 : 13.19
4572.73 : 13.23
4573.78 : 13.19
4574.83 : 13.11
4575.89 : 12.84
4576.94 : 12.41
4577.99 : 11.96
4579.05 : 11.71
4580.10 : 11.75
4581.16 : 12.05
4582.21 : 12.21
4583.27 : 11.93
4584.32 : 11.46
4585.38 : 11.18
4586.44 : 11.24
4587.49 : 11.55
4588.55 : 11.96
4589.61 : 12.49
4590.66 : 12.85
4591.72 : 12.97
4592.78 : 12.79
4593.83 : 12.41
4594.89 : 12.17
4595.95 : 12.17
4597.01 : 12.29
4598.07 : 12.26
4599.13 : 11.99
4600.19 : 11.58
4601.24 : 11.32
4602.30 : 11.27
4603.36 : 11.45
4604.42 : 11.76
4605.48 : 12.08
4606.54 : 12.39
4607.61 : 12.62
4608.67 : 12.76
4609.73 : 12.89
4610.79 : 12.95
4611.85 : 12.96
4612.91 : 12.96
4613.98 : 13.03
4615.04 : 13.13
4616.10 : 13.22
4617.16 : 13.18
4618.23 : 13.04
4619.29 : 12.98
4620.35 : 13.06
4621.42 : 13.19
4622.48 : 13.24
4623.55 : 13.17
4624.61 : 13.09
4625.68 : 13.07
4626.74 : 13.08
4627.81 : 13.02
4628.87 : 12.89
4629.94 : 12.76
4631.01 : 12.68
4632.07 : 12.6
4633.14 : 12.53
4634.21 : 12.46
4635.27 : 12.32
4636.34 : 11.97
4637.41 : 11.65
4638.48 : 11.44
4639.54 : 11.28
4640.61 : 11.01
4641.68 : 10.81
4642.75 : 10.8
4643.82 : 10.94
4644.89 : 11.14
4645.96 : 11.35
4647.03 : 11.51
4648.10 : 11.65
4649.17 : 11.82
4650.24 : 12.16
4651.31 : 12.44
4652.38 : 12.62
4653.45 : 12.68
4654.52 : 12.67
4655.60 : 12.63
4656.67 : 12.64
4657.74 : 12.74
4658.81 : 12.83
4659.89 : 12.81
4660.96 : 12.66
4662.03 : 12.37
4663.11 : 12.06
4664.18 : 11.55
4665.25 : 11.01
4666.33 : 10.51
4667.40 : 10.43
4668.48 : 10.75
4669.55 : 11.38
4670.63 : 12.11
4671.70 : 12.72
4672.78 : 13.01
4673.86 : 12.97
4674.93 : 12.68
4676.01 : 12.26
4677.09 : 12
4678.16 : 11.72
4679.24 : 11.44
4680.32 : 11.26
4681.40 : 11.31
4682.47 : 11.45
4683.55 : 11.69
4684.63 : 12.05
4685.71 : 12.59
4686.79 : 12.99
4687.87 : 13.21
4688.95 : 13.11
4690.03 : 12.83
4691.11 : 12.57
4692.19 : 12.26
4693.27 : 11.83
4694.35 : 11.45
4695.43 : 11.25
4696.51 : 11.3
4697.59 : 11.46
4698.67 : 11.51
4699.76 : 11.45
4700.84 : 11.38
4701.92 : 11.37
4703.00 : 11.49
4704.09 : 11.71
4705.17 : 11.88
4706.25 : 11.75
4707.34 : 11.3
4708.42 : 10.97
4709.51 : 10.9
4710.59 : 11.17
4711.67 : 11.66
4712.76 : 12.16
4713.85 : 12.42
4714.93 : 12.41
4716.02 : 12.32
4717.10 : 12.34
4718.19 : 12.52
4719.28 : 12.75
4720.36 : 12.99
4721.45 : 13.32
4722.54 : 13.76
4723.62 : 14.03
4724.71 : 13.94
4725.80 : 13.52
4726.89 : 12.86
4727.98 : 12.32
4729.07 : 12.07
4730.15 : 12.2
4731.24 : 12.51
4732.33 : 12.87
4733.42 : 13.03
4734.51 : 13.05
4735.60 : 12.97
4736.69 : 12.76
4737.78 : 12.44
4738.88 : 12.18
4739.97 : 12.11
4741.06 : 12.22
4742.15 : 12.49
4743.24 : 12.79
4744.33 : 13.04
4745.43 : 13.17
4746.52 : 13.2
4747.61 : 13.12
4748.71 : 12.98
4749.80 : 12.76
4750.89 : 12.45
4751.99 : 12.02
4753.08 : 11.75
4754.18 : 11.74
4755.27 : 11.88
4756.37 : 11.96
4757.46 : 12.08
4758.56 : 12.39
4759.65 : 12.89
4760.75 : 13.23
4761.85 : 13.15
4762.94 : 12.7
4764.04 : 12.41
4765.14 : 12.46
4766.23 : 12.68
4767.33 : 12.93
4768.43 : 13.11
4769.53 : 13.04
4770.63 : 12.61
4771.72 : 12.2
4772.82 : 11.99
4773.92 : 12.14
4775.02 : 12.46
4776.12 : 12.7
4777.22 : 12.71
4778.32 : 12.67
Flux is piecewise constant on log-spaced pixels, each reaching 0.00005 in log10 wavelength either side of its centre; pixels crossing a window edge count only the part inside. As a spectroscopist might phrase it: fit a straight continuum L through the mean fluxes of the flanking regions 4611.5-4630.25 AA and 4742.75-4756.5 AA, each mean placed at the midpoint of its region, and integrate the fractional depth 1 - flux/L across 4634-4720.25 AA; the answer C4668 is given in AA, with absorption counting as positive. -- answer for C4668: 6.2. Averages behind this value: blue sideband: 13.1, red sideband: 12.5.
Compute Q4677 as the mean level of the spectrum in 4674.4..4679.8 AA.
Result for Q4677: 12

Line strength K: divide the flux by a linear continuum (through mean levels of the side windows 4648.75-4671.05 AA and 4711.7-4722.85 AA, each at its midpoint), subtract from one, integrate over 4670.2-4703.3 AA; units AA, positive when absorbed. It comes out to 0.8 AA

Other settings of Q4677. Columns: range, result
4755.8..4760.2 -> 12.3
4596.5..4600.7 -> 12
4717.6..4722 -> 12.9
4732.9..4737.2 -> 13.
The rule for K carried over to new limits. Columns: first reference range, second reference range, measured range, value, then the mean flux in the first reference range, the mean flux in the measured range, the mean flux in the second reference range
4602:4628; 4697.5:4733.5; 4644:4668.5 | 1.2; 12.8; 12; 12.2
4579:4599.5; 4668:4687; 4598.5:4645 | -1.2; 12.1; 12.4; 12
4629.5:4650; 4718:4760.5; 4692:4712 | 1.4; 11.7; 11.5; 12.7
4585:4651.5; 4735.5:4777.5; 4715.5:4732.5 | -0.6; 12.3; 12.9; 12.6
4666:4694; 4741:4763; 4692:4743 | 0.4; 12.1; 12.2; 12.6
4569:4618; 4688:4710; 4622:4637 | -0.8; 12.4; 12.8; 11.7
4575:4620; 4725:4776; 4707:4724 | 0.3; 12.3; 12.3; 12.6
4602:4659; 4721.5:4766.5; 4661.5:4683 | 1.3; 12.4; 11.7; 12.7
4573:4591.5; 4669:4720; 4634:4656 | 0.5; 12.1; 11.8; 12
